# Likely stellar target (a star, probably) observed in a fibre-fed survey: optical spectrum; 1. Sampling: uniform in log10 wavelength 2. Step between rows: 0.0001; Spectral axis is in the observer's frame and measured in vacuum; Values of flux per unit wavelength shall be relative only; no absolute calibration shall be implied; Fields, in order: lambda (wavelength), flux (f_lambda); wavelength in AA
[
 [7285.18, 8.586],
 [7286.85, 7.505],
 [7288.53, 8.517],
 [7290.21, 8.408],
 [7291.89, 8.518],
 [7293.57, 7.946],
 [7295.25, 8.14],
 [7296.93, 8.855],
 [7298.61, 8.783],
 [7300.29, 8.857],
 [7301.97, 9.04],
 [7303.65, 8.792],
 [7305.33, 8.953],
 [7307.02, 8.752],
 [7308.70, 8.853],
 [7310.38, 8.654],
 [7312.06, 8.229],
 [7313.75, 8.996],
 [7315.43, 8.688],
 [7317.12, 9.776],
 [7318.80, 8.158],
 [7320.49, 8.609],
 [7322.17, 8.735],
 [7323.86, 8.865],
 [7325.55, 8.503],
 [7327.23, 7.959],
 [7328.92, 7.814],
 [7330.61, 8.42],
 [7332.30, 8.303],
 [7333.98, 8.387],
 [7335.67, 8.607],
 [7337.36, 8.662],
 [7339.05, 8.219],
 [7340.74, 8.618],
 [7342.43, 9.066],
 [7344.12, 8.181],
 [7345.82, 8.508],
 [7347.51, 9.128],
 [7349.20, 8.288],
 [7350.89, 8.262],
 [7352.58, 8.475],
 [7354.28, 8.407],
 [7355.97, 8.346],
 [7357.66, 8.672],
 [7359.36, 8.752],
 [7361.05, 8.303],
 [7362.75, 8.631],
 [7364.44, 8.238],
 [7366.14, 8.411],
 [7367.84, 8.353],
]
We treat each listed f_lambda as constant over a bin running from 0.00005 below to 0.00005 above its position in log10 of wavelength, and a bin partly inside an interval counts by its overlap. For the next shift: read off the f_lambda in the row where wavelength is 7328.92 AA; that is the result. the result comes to 7.814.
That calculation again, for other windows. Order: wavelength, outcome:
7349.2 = 8.288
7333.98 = 8.387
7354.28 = 8.407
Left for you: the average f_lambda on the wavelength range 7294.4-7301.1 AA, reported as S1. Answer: 8.66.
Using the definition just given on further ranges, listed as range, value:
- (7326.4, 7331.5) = 8.06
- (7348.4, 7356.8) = 8.36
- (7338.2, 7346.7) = 8.51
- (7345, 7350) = 8.65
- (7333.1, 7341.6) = 8.51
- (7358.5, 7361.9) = 8.52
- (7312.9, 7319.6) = 8.91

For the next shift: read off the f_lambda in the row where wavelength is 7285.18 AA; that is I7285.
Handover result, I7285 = 8.586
